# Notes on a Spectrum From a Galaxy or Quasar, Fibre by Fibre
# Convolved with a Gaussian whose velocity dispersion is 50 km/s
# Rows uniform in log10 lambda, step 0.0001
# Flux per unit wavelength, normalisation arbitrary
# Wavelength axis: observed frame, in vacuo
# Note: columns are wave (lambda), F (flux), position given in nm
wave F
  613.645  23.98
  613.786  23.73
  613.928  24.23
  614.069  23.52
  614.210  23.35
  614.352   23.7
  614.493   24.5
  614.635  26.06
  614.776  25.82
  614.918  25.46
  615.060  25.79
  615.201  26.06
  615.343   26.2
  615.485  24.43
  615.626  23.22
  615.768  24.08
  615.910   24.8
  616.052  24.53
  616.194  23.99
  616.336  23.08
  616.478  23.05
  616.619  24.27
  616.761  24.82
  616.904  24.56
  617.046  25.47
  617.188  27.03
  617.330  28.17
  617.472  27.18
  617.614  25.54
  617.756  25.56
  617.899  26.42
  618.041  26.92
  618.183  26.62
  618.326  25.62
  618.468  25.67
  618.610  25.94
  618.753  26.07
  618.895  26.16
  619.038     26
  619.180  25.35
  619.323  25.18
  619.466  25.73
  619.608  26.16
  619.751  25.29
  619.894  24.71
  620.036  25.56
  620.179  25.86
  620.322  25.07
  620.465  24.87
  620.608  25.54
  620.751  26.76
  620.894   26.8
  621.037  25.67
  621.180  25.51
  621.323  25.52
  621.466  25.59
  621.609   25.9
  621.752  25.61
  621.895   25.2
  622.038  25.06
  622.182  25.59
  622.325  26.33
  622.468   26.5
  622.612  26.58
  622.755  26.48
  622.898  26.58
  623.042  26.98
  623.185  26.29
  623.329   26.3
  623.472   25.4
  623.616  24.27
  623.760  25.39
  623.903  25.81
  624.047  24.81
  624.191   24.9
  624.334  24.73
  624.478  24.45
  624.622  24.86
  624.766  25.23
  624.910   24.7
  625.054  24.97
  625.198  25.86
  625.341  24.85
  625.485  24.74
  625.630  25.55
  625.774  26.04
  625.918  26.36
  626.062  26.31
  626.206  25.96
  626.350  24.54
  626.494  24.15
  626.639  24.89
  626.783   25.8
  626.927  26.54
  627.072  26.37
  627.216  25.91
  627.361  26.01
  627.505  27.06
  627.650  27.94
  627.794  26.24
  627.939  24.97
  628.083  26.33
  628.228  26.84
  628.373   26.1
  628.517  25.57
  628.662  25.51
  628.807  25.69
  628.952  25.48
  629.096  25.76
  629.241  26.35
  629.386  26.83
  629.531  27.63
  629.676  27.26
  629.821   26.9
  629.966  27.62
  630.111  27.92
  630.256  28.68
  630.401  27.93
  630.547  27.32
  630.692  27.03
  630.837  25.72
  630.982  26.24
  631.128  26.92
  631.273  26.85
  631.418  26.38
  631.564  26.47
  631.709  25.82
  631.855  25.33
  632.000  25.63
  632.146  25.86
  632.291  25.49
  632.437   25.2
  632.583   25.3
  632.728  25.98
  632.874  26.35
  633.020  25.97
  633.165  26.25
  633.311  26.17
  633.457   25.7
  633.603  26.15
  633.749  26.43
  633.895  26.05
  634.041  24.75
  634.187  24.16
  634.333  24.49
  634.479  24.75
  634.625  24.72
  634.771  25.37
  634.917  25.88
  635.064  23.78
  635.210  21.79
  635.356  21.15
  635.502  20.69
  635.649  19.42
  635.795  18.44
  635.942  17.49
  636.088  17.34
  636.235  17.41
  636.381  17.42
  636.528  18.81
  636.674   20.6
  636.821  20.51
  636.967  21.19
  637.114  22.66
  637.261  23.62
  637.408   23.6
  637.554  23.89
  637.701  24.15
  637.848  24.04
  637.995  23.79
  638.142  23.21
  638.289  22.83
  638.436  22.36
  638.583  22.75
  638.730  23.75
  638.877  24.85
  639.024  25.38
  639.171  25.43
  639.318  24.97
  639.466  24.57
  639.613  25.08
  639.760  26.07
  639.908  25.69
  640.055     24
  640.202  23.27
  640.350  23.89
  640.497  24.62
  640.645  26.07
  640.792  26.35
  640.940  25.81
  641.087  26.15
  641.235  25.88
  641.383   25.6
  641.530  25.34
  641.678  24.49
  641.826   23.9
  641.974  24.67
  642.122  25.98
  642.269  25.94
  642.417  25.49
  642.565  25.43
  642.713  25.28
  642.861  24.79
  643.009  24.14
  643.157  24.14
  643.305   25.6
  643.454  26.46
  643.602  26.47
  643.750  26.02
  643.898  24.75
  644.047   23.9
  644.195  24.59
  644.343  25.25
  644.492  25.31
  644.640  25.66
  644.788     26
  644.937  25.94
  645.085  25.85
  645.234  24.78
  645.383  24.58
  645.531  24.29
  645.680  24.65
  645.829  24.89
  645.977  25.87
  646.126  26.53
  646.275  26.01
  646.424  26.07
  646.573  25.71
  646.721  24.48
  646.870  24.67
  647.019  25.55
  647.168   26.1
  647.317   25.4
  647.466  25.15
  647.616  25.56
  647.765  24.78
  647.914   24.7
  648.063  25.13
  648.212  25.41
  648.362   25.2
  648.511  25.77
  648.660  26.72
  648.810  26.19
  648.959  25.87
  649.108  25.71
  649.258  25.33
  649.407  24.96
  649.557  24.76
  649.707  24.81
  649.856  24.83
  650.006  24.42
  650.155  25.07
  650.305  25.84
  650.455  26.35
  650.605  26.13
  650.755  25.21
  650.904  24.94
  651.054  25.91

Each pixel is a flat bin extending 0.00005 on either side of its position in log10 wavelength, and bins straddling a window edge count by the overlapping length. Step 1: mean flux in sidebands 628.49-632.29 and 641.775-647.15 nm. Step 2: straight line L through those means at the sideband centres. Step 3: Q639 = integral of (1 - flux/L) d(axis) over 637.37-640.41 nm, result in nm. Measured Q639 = 0.19 nm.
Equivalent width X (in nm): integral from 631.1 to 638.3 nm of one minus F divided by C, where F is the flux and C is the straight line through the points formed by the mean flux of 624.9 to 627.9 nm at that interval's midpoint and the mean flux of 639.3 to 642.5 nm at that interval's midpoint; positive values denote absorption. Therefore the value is 0.51 nm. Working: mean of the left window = 25.8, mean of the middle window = 23.6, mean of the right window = 25.2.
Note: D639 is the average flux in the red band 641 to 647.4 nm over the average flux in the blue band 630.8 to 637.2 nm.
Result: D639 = 1.1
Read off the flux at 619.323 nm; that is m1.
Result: 25.18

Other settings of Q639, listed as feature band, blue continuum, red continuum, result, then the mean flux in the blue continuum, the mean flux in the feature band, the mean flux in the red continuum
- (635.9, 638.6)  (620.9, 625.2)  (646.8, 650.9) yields 0.42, 25.6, 21.5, 25.4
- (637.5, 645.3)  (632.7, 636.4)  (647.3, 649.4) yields -0.18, 23.3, 24.9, 25.5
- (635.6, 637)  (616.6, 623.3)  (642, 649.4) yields 0.37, 25.9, 18.8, 25.4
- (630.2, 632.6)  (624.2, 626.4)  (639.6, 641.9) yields -0.11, 25.3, 26.4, 25.1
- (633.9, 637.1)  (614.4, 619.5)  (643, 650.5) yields 0.48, 25.4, 21.6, 25.3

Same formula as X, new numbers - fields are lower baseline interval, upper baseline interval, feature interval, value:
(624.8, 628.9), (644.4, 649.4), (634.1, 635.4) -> 0.08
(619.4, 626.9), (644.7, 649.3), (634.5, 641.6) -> 0.64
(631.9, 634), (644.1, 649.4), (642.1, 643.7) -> 0.01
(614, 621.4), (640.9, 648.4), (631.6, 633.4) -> -0.03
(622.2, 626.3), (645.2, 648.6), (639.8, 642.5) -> 0.02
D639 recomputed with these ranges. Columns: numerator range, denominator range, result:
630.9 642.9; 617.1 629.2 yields 0.94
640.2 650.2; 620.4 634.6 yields 0.98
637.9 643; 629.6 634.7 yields 0.95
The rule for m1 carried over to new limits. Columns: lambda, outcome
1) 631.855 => 25.33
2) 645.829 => 24.89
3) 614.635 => 26.06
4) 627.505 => 27.06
